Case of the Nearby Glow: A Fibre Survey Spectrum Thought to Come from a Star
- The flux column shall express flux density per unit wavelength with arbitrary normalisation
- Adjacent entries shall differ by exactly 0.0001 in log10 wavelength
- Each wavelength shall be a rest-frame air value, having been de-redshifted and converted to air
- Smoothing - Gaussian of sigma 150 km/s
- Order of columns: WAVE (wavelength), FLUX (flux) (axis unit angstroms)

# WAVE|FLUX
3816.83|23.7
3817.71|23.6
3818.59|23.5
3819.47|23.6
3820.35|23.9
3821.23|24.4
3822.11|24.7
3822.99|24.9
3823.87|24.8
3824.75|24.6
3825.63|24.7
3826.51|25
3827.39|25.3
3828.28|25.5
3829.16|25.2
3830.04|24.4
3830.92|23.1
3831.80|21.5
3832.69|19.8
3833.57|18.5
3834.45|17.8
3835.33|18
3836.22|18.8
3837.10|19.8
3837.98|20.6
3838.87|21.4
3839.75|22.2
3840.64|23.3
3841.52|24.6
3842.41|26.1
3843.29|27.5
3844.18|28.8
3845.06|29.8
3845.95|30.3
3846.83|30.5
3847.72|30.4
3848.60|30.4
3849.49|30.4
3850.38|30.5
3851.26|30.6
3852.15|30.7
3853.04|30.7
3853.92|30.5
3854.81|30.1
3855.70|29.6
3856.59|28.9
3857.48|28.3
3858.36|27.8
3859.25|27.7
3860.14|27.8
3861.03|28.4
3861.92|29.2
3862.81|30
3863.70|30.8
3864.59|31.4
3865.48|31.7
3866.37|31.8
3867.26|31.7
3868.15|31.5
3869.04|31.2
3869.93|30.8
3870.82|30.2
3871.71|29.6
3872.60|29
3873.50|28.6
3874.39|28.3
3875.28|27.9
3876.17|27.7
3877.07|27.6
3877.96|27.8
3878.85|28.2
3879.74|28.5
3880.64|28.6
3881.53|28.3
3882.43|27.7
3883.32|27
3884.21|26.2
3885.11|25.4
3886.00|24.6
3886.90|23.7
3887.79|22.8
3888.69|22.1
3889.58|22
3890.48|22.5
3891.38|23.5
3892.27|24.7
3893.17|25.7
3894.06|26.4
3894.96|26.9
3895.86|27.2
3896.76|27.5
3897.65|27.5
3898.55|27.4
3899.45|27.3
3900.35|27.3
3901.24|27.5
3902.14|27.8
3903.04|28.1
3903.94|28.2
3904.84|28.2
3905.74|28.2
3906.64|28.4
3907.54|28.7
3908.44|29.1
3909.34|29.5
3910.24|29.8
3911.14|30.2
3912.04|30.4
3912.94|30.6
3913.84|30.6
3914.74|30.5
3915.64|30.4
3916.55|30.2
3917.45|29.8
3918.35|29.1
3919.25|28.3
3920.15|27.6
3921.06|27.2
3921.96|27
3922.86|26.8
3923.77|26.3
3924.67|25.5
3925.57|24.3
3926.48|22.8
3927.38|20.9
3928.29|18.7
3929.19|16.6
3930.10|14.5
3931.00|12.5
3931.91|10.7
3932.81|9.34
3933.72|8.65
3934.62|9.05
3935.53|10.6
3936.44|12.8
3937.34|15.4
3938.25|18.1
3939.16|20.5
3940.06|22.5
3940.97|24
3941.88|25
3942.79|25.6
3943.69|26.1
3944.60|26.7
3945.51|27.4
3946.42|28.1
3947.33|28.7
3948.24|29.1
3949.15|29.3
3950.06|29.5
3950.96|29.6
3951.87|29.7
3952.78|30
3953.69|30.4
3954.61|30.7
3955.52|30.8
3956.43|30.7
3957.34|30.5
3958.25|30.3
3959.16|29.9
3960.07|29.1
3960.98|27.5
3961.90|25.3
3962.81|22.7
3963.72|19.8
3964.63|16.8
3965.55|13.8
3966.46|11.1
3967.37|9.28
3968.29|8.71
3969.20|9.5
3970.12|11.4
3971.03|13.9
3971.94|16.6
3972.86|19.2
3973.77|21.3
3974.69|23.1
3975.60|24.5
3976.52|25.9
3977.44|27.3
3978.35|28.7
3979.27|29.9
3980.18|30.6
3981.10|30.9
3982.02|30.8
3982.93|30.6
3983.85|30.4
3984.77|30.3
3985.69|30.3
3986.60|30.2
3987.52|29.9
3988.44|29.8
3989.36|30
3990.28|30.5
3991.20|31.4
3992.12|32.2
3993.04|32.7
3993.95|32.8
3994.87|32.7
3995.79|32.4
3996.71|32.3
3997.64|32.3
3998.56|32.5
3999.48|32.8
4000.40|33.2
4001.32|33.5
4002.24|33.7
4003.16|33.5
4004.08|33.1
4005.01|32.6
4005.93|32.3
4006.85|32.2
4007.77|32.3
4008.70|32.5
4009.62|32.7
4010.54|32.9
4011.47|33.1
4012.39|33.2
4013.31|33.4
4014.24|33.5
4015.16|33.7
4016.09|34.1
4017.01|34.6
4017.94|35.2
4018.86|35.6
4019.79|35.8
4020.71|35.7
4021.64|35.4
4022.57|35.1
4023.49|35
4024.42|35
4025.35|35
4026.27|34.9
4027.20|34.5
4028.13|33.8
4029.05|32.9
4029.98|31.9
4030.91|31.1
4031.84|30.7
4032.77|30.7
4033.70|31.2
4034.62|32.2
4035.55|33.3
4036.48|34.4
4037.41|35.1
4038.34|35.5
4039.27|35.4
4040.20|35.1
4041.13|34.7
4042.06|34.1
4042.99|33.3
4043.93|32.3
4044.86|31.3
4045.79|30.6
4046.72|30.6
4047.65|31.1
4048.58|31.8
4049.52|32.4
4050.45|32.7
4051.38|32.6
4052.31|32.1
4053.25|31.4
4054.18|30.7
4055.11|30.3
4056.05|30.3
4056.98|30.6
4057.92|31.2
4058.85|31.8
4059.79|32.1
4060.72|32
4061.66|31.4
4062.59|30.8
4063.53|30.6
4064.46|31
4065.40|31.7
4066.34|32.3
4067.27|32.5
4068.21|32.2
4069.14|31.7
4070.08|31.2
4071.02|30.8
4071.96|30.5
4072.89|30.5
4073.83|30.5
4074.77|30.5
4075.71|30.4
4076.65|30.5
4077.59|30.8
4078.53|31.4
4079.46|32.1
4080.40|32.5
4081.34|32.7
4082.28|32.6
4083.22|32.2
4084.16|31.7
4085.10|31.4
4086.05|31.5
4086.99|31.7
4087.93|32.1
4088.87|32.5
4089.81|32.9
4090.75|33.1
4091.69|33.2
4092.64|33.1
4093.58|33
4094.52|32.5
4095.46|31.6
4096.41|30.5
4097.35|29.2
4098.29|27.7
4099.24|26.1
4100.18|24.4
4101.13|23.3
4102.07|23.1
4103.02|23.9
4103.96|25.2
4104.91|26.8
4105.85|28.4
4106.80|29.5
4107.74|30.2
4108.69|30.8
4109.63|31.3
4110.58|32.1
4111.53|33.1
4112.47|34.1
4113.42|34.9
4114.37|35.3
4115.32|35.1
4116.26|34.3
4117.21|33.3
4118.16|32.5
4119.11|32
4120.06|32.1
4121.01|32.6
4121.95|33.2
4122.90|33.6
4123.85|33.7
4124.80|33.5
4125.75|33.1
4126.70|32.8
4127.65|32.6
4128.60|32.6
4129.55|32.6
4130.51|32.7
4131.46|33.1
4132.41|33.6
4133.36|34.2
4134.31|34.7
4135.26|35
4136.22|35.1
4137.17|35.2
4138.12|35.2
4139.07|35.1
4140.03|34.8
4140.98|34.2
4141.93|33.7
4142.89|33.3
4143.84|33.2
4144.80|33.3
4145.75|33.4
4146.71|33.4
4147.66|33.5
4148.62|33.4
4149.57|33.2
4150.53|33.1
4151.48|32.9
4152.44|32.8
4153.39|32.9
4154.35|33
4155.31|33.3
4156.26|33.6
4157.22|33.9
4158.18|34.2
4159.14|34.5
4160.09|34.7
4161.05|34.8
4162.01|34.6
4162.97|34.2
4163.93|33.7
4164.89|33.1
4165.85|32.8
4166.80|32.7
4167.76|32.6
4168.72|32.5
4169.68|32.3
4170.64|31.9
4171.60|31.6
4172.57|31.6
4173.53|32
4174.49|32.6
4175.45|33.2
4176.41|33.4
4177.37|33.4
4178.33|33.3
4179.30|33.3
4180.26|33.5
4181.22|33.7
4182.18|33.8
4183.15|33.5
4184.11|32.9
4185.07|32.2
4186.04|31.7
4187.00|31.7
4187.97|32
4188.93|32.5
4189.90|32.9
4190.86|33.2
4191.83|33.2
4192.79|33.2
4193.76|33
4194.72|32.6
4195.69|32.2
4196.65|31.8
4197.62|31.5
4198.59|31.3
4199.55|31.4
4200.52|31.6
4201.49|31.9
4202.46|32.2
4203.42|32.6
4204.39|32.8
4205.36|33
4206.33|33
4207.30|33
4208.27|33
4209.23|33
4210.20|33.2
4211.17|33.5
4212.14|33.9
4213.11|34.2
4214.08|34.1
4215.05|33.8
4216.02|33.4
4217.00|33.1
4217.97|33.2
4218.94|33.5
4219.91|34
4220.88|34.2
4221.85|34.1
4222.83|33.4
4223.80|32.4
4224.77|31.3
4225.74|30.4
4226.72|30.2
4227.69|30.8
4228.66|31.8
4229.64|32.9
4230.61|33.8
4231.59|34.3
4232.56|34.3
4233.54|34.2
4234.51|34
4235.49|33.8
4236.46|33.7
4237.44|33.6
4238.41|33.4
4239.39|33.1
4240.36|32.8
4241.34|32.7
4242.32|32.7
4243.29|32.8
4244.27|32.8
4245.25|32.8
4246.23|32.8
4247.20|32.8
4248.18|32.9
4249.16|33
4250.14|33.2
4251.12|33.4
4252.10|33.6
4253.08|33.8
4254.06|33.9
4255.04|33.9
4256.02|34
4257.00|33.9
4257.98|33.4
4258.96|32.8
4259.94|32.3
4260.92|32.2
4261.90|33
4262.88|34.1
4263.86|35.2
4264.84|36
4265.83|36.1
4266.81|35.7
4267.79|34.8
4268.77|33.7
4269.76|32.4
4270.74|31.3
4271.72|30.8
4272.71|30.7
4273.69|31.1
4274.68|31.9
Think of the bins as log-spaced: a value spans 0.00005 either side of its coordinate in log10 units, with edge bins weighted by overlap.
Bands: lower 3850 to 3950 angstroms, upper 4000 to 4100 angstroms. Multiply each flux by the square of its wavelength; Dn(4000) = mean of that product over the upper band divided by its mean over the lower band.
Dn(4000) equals 1.3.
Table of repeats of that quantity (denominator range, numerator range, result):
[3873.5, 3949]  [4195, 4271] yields 1.56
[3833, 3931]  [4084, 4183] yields 1.36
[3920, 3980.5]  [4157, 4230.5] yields 1.66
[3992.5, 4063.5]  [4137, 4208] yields 1.08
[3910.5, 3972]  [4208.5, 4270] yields 1.67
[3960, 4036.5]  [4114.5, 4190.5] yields 1.22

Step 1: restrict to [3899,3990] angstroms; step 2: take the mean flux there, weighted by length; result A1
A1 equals 24.7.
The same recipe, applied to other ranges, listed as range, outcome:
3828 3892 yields 26.9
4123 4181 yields 33.4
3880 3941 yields 24.4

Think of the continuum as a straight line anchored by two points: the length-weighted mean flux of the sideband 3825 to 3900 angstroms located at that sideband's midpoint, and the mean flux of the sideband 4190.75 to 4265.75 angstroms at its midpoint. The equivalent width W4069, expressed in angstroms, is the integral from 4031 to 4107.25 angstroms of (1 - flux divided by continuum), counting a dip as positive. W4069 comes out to -2.1 angstroms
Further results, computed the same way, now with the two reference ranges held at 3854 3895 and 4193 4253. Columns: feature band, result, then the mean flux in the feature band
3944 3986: 6.00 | 25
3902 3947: 7.30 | 23.9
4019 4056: -3.54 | 33.1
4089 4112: 1.27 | 29.4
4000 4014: -1.49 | 33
